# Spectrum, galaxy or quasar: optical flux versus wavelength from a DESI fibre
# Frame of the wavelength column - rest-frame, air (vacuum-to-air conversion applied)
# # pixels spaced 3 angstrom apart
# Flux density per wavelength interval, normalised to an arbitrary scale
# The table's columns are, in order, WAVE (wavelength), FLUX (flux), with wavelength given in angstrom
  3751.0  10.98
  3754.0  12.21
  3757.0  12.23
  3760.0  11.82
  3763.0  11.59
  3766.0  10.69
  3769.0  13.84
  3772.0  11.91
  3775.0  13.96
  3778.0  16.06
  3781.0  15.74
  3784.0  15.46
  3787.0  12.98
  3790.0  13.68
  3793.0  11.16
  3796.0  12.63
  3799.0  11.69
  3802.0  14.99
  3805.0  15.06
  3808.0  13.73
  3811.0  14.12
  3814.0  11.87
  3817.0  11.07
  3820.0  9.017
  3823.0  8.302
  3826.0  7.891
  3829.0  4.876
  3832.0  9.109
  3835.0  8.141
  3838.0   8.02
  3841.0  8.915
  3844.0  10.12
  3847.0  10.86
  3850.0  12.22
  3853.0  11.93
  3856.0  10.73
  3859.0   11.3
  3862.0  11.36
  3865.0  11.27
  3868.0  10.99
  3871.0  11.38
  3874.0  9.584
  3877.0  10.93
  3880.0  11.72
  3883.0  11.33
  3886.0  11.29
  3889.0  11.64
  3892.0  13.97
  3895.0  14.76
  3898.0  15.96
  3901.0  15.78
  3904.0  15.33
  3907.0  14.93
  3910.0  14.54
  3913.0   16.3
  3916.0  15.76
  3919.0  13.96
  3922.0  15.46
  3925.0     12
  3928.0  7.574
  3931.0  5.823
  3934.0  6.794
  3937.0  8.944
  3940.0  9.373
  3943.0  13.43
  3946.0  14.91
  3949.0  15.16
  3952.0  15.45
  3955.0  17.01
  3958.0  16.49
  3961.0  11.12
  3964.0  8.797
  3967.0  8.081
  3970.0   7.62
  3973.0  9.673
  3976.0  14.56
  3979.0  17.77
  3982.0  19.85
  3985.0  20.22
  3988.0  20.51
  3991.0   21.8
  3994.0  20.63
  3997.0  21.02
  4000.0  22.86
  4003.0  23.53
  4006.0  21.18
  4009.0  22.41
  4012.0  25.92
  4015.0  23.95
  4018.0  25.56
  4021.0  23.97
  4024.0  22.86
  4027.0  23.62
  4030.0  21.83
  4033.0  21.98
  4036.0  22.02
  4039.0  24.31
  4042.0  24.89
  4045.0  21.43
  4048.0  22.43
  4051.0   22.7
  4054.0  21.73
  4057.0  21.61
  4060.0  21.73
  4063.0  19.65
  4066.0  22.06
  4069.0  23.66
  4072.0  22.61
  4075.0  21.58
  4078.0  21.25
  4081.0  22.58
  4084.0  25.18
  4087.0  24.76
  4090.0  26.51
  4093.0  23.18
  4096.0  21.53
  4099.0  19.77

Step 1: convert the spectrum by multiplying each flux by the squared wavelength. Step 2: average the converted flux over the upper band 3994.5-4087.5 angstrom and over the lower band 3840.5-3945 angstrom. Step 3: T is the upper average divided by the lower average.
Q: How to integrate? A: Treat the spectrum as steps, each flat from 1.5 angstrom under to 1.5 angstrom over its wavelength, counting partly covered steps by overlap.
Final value 2.04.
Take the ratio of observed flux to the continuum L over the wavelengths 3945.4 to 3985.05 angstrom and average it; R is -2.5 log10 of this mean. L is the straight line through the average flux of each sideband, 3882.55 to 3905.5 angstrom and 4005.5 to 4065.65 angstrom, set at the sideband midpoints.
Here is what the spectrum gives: 0.31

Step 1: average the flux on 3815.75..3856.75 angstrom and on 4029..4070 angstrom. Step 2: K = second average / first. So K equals 2.4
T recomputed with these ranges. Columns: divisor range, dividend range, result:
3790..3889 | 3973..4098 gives 2.24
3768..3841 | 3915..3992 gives 1.22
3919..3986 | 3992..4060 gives 1.89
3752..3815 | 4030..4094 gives 1.98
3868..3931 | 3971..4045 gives 1.75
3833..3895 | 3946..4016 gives 1.70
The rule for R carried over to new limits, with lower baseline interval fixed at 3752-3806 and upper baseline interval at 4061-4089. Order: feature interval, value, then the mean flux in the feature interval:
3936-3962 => 0.34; 13.7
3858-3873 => 0.38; 11.2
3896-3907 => 0.10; 15.5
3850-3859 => 0.33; 11.5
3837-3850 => 0.47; 9.85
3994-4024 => -0.13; 23.2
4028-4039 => -0.05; 22.3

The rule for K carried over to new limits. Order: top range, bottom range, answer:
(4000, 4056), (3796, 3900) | 2.06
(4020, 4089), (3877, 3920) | 1.62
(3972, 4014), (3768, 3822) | 1.54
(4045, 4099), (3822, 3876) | 2.28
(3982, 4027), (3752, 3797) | 1.73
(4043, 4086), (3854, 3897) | 1.91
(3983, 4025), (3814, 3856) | 2.40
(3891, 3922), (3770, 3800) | 1.12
